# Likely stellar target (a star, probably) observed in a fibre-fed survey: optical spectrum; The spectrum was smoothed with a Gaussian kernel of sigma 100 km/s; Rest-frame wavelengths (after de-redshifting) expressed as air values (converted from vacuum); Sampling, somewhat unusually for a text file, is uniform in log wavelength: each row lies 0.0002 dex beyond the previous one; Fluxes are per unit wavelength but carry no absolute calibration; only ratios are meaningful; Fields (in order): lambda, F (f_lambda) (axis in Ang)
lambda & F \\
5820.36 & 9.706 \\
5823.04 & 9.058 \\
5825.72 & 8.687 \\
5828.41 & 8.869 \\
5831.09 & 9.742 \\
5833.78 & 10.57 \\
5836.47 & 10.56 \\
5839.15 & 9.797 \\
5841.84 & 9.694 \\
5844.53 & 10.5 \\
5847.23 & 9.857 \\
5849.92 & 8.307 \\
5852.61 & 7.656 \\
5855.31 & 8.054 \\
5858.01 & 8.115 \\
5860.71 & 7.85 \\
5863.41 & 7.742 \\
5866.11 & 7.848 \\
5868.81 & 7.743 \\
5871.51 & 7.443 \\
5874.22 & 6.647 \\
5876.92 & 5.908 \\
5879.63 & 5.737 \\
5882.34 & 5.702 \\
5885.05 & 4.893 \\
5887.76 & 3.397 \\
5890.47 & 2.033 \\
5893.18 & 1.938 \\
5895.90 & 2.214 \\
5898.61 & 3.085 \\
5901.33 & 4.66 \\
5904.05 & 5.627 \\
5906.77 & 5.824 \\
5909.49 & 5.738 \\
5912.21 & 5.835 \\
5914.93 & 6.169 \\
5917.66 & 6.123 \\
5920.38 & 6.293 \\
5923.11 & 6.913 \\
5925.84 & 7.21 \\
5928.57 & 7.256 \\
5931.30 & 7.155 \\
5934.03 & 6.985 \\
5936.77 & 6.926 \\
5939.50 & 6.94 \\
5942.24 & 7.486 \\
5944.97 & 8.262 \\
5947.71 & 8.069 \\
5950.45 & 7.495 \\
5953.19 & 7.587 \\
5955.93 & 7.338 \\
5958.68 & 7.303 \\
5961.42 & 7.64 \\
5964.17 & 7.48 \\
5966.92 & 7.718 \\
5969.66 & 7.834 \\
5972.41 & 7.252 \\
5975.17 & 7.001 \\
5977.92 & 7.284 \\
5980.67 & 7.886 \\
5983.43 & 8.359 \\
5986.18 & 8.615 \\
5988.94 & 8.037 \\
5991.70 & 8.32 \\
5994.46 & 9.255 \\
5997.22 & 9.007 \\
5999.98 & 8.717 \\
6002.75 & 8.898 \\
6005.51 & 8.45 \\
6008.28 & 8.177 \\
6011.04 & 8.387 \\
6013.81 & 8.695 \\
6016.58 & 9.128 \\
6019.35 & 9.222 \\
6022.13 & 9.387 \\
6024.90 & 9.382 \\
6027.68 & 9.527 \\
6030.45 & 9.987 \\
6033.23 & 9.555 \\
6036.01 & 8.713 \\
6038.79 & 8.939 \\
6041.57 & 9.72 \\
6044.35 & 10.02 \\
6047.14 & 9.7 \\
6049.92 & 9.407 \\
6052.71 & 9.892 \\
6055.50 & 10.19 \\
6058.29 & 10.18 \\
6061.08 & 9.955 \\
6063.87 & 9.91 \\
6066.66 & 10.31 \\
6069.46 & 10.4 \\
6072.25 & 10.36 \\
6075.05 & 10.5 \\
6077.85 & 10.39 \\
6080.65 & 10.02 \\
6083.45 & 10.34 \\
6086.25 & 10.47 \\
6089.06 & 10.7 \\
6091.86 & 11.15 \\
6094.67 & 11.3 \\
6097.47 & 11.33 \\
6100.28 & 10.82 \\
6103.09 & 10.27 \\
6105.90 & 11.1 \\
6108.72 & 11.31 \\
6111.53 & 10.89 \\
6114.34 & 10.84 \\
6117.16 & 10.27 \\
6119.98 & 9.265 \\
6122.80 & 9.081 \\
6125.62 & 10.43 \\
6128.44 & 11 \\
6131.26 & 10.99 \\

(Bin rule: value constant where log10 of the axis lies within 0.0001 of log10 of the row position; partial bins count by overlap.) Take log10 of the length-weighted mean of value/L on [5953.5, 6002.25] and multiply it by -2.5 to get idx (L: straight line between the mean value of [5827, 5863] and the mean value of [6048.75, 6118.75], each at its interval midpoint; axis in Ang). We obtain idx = 0.238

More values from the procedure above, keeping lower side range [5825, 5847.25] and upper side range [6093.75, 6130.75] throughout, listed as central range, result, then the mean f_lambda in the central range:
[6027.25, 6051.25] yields 0.10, 9.51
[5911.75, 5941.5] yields 0.44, 6.75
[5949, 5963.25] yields 0.33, 7.47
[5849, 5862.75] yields 0.23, 7.97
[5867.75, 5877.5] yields 0.38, 6.99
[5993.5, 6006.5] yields 0.16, 8.87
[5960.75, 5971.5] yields 0.31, 7.65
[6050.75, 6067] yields 0.05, 10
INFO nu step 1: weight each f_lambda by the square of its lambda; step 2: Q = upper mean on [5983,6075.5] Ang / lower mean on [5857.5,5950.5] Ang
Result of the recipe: 1.59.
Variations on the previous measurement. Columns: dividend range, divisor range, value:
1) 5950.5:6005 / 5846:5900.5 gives 1.36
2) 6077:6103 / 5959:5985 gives 1.46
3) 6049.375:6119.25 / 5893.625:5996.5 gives 1.58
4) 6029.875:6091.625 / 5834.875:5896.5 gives 1.53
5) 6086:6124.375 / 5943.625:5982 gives 1.47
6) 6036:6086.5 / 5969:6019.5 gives 1.23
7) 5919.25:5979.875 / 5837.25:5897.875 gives 1.12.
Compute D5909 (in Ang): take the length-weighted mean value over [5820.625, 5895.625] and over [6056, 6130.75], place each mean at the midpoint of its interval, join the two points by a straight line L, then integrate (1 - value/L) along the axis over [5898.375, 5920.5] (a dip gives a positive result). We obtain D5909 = 7.1 Ang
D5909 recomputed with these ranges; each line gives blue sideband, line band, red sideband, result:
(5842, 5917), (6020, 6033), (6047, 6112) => -0.29 Ang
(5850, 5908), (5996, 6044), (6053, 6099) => 0.27 Ang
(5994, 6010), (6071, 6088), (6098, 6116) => -0.06 Ang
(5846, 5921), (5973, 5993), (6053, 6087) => 0.88 Ang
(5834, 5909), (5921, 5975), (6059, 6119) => 4.38 Ang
